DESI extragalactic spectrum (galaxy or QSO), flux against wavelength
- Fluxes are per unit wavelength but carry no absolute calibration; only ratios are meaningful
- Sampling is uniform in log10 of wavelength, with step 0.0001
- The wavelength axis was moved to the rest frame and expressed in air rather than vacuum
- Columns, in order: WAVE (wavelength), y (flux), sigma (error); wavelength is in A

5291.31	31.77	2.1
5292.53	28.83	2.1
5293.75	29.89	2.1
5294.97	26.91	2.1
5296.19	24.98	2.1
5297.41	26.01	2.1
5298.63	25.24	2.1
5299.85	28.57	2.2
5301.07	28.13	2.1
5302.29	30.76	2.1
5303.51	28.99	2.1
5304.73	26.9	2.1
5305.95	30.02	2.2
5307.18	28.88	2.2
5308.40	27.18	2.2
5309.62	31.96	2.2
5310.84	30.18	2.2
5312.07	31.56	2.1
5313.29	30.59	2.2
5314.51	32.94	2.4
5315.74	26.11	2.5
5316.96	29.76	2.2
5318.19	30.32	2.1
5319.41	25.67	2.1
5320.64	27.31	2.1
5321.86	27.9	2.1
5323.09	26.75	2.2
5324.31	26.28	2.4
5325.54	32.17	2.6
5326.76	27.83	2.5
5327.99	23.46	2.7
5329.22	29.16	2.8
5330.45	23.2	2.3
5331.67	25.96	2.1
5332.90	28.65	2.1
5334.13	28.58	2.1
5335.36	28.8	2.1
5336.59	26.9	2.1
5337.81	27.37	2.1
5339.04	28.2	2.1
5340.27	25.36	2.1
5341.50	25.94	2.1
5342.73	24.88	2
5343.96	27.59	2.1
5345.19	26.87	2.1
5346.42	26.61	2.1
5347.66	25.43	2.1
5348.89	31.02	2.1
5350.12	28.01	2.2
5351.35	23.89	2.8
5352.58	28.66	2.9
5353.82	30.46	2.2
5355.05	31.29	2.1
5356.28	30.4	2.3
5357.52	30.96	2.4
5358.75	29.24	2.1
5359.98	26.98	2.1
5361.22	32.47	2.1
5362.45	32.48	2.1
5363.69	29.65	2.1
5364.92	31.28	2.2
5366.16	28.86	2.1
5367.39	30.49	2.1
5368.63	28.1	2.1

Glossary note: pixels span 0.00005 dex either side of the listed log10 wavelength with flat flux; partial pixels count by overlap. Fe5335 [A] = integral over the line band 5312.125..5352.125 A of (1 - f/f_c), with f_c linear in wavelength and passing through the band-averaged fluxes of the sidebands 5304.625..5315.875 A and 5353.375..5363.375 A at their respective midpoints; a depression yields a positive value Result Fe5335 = 3.5 A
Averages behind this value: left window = 29.9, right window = 30.5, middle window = 27.5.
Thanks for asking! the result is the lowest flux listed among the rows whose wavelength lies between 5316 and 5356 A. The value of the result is 23.2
